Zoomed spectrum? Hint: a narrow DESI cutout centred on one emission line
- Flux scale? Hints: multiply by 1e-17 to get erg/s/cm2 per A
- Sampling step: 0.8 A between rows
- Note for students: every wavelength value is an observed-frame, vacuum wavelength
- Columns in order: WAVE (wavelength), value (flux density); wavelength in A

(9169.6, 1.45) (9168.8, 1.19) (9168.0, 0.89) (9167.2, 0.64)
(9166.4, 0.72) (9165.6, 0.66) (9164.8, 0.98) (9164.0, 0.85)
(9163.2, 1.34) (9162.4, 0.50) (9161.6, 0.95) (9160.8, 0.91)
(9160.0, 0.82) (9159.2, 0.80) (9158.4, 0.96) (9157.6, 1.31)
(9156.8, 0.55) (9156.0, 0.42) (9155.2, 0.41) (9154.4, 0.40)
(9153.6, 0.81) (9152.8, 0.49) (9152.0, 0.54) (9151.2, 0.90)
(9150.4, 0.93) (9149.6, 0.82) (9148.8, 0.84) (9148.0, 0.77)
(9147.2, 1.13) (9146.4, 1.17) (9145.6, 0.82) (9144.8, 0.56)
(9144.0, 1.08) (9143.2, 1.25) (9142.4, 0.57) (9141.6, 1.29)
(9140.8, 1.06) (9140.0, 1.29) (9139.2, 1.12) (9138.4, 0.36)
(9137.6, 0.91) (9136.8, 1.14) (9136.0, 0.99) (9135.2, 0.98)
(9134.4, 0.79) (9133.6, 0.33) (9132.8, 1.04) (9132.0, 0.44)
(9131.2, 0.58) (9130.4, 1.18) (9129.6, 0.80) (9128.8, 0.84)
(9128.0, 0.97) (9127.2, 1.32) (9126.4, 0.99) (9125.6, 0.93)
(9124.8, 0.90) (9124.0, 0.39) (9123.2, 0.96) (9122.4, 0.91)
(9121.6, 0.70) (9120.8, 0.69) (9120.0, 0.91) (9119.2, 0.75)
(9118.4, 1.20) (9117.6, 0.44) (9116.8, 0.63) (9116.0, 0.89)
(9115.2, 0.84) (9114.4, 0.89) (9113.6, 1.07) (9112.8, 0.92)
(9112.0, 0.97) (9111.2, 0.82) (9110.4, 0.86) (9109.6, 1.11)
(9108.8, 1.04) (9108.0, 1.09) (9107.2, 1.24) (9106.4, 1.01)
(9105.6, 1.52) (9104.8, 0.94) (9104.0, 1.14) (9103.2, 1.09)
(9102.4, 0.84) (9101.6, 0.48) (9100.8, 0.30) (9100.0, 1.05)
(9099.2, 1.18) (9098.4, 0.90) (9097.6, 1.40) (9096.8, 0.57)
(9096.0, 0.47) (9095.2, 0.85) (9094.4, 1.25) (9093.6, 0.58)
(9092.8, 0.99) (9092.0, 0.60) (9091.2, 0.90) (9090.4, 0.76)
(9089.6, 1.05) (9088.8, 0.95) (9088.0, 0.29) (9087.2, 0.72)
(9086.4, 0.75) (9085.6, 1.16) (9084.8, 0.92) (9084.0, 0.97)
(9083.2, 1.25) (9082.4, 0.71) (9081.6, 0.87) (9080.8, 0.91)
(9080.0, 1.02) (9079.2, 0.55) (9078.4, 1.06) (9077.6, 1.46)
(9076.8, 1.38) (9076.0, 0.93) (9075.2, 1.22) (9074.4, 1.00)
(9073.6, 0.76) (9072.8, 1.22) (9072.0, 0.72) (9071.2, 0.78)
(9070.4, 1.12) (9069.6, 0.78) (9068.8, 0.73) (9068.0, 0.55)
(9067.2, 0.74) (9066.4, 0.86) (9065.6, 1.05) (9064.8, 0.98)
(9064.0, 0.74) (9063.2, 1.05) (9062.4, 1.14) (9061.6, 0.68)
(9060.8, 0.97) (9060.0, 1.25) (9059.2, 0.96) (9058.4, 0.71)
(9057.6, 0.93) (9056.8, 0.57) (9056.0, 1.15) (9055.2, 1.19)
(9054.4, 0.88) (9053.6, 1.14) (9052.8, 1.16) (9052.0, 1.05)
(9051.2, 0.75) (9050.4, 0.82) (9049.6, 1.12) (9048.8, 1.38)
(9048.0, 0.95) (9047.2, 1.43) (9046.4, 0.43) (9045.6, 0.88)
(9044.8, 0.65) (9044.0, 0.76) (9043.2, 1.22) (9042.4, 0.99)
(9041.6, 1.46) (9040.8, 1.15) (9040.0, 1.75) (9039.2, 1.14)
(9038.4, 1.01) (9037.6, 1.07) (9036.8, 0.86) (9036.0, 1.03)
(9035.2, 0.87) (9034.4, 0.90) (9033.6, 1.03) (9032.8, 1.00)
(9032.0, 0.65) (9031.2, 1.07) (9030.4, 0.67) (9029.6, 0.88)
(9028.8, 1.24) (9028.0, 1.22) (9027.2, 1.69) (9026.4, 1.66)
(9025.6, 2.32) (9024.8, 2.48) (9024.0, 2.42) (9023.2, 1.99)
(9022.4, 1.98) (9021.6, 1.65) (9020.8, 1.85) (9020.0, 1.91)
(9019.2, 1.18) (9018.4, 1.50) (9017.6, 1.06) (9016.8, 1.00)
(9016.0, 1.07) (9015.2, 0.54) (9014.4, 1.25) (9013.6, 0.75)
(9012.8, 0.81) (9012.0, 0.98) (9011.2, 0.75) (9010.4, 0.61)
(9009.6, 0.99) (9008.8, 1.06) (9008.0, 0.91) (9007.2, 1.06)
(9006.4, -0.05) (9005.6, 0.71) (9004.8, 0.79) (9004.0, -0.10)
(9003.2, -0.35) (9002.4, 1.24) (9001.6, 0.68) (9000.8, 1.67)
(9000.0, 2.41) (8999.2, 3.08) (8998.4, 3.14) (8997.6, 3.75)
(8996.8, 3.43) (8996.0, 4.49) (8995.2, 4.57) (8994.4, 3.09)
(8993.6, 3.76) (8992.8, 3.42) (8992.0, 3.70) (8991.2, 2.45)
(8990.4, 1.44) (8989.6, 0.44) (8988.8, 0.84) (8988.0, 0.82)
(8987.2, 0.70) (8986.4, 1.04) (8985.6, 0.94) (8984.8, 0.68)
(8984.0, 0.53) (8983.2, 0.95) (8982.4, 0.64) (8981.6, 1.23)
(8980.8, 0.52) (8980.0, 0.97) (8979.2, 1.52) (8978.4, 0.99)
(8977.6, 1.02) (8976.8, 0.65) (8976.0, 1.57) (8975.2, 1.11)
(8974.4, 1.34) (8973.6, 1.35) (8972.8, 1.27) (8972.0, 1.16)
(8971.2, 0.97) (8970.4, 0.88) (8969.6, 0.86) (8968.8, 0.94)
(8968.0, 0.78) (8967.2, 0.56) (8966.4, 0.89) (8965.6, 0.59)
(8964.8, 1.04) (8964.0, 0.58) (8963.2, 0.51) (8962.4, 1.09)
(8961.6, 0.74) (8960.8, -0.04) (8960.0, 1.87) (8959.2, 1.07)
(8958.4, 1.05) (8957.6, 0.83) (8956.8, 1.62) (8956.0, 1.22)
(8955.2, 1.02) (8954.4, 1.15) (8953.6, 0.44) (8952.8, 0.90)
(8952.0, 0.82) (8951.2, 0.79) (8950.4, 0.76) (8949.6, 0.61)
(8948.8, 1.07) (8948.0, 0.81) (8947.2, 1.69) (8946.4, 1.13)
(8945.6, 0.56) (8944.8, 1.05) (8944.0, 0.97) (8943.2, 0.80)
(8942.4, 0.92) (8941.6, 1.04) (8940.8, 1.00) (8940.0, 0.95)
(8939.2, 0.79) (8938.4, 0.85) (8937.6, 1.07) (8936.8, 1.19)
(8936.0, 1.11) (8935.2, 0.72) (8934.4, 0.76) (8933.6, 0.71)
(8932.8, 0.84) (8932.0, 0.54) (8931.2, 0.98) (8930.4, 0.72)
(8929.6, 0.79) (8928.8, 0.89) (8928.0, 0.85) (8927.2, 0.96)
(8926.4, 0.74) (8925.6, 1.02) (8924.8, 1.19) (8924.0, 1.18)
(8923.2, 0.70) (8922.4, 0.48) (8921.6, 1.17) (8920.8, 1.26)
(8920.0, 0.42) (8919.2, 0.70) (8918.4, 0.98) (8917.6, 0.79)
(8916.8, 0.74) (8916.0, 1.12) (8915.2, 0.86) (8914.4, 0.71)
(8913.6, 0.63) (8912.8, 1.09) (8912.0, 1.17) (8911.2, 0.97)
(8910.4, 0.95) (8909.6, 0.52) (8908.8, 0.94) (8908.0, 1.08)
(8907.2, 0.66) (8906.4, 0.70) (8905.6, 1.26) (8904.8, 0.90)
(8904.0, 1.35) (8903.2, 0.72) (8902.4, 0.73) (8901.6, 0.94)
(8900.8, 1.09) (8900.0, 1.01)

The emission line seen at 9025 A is [N II]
